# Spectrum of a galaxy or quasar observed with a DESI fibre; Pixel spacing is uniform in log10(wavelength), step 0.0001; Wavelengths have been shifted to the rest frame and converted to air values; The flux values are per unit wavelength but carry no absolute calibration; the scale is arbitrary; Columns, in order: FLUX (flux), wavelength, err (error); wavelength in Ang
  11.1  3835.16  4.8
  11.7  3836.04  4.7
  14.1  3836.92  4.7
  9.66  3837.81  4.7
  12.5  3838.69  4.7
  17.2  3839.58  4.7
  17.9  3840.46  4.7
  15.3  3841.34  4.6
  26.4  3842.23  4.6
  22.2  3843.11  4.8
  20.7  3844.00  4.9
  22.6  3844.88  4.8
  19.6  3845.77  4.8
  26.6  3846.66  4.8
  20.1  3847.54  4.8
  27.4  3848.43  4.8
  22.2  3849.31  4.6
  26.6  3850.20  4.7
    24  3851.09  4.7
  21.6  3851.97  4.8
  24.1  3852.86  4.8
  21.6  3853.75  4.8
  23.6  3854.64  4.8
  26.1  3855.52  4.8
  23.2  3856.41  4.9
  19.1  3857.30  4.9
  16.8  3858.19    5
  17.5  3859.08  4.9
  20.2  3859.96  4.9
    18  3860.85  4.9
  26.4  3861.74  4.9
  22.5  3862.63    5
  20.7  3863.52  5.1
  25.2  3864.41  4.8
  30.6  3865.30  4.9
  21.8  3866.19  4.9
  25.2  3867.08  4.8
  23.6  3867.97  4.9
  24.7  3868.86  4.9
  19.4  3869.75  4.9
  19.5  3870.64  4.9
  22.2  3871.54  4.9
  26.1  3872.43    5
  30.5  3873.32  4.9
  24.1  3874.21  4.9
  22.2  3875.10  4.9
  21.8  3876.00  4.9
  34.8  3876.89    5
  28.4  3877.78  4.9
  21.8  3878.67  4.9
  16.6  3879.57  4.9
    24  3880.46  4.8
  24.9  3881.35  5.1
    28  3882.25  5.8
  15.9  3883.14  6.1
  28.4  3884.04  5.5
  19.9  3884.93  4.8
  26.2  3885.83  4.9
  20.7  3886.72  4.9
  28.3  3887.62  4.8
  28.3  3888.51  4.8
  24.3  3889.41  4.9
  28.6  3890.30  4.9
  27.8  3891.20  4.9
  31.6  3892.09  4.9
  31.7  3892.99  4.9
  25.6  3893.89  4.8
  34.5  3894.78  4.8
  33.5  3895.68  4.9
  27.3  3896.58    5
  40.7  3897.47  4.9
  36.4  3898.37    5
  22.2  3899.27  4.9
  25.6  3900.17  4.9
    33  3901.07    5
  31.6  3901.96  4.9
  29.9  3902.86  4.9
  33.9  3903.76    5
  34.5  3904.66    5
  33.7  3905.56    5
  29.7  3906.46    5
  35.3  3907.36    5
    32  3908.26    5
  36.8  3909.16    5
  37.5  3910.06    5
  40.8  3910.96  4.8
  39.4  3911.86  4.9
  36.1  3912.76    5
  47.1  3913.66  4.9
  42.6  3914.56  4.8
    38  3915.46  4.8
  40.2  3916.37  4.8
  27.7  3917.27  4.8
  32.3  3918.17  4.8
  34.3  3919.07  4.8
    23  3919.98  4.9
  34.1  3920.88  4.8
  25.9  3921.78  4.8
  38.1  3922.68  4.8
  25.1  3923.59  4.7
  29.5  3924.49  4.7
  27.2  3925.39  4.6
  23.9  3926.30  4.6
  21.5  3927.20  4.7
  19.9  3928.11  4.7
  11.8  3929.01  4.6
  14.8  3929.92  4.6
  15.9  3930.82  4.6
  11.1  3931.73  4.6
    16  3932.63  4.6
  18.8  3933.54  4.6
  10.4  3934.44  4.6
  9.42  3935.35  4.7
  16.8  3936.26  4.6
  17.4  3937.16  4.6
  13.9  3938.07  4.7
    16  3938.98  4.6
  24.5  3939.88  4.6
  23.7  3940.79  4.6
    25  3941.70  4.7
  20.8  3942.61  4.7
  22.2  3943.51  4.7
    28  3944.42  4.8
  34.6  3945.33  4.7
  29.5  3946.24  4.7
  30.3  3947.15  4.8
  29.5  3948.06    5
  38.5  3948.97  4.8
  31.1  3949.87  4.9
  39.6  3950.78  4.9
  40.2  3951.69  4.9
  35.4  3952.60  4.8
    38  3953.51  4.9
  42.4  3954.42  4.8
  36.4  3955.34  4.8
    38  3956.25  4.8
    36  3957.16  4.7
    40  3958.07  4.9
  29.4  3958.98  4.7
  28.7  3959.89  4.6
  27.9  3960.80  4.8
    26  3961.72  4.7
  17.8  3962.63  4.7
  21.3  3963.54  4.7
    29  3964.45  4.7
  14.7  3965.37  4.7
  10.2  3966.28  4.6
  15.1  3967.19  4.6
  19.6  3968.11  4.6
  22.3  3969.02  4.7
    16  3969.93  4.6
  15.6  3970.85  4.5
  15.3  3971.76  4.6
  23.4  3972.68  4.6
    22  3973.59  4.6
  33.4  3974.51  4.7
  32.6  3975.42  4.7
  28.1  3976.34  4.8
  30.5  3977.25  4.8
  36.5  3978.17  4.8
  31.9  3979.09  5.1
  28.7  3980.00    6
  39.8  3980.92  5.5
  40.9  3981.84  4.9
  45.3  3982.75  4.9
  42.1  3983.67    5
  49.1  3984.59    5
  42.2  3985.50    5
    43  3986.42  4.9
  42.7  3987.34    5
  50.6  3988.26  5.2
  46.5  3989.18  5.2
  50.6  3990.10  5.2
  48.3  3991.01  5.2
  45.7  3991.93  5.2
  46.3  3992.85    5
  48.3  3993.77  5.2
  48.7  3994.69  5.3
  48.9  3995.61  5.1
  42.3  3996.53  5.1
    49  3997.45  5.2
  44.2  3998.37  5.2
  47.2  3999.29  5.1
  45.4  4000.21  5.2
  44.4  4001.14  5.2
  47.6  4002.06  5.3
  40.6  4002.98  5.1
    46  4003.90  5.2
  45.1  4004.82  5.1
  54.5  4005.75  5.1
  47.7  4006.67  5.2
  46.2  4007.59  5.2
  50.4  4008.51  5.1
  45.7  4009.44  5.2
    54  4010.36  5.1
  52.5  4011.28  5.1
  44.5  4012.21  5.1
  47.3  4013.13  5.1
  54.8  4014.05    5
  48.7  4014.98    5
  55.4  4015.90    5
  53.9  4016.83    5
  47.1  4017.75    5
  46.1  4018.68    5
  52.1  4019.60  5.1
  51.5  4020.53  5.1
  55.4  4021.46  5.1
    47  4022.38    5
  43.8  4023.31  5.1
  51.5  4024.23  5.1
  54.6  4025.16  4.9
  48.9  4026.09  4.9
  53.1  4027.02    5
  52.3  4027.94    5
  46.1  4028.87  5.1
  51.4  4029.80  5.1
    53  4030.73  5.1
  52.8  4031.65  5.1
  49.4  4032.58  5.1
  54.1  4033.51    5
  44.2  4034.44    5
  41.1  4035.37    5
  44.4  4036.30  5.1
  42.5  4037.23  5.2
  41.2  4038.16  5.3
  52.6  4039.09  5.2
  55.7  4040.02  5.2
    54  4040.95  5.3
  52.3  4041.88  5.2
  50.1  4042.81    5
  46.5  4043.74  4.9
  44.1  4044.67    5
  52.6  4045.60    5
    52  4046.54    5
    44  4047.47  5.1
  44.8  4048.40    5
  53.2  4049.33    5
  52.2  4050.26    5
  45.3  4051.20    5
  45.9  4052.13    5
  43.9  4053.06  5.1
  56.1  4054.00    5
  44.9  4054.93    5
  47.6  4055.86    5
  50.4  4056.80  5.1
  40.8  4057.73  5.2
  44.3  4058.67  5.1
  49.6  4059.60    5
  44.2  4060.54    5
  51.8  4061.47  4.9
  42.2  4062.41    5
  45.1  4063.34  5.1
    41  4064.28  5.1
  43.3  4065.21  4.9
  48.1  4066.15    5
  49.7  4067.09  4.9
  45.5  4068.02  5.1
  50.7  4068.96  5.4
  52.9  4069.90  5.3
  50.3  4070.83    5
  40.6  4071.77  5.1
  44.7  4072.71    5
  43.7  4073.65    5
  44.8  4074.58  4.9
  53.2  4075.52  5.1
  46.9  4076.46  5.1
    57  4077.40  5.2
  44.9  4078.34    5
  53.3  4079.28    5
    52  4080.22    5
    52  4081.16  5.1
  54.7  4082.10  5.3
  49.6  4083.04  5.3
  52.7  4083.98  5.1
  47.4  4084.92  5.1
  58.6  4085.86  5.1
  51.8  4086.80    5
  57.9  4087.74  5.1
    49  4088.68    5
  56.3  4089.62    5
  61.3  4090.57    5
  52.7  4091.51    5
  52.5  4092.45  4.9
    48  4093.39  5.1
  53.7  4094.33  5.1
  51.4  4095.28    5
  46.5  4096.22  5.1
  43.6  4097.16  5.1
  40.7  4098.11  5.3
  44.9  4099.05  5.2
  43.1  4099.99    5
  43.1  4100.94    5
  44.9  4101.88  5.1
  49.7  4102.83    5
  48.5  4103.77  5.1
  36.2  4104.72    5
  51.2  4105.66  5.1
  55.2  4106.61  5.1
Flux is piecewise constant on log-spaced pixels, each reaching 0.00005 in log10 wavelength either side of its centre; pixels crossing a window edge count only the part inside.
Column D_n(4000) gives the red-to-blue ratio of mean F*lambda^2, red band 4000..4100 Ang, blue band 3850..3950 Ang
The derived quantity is 2.01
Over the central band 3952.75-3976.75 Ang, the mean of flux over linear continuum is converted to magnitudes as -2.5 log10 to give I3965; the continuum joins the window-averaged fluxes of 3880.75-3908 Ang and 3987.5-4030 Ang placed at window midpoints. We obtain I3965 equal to 0.48 mag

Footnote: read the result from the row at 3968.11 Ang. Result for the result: 19.6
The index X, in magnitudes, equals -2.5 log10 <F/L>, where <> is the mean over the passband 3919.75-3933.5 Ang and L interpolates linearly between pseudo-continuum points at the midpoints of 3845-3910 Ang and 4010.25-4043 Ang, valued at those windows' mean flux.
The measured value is 0.44 mag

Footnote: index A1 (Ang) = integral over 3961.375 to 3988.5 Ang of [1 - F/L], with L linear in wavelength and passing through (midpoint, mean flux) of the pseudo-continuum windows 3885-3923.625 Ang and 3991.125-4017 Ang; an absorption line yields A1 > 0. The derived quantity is 8.90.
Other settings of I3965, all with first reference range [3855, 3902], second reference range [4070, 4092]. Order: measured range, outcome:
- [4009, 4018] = -0.19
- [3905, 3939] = 0.13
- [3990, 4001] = -0.17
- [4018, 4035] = -0.14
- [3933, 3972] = 0.34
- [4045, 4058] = -0.02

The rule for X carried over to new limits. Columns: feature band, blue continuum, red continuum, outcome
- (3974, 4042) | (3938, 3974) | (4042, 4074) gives -0.245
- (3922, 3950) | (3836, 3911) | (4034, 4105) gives 0.410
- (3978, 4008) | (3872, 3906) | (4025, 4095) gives -0.099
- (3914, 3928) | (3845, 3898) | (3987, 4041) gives 0.073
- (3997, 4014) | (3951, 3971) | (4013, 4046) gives -0.135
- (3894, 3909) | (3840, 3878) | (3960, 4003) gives -0.176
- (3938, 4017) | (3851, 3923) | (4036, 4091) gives 0.074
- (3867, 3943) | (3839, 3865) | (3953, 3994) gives -0.010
